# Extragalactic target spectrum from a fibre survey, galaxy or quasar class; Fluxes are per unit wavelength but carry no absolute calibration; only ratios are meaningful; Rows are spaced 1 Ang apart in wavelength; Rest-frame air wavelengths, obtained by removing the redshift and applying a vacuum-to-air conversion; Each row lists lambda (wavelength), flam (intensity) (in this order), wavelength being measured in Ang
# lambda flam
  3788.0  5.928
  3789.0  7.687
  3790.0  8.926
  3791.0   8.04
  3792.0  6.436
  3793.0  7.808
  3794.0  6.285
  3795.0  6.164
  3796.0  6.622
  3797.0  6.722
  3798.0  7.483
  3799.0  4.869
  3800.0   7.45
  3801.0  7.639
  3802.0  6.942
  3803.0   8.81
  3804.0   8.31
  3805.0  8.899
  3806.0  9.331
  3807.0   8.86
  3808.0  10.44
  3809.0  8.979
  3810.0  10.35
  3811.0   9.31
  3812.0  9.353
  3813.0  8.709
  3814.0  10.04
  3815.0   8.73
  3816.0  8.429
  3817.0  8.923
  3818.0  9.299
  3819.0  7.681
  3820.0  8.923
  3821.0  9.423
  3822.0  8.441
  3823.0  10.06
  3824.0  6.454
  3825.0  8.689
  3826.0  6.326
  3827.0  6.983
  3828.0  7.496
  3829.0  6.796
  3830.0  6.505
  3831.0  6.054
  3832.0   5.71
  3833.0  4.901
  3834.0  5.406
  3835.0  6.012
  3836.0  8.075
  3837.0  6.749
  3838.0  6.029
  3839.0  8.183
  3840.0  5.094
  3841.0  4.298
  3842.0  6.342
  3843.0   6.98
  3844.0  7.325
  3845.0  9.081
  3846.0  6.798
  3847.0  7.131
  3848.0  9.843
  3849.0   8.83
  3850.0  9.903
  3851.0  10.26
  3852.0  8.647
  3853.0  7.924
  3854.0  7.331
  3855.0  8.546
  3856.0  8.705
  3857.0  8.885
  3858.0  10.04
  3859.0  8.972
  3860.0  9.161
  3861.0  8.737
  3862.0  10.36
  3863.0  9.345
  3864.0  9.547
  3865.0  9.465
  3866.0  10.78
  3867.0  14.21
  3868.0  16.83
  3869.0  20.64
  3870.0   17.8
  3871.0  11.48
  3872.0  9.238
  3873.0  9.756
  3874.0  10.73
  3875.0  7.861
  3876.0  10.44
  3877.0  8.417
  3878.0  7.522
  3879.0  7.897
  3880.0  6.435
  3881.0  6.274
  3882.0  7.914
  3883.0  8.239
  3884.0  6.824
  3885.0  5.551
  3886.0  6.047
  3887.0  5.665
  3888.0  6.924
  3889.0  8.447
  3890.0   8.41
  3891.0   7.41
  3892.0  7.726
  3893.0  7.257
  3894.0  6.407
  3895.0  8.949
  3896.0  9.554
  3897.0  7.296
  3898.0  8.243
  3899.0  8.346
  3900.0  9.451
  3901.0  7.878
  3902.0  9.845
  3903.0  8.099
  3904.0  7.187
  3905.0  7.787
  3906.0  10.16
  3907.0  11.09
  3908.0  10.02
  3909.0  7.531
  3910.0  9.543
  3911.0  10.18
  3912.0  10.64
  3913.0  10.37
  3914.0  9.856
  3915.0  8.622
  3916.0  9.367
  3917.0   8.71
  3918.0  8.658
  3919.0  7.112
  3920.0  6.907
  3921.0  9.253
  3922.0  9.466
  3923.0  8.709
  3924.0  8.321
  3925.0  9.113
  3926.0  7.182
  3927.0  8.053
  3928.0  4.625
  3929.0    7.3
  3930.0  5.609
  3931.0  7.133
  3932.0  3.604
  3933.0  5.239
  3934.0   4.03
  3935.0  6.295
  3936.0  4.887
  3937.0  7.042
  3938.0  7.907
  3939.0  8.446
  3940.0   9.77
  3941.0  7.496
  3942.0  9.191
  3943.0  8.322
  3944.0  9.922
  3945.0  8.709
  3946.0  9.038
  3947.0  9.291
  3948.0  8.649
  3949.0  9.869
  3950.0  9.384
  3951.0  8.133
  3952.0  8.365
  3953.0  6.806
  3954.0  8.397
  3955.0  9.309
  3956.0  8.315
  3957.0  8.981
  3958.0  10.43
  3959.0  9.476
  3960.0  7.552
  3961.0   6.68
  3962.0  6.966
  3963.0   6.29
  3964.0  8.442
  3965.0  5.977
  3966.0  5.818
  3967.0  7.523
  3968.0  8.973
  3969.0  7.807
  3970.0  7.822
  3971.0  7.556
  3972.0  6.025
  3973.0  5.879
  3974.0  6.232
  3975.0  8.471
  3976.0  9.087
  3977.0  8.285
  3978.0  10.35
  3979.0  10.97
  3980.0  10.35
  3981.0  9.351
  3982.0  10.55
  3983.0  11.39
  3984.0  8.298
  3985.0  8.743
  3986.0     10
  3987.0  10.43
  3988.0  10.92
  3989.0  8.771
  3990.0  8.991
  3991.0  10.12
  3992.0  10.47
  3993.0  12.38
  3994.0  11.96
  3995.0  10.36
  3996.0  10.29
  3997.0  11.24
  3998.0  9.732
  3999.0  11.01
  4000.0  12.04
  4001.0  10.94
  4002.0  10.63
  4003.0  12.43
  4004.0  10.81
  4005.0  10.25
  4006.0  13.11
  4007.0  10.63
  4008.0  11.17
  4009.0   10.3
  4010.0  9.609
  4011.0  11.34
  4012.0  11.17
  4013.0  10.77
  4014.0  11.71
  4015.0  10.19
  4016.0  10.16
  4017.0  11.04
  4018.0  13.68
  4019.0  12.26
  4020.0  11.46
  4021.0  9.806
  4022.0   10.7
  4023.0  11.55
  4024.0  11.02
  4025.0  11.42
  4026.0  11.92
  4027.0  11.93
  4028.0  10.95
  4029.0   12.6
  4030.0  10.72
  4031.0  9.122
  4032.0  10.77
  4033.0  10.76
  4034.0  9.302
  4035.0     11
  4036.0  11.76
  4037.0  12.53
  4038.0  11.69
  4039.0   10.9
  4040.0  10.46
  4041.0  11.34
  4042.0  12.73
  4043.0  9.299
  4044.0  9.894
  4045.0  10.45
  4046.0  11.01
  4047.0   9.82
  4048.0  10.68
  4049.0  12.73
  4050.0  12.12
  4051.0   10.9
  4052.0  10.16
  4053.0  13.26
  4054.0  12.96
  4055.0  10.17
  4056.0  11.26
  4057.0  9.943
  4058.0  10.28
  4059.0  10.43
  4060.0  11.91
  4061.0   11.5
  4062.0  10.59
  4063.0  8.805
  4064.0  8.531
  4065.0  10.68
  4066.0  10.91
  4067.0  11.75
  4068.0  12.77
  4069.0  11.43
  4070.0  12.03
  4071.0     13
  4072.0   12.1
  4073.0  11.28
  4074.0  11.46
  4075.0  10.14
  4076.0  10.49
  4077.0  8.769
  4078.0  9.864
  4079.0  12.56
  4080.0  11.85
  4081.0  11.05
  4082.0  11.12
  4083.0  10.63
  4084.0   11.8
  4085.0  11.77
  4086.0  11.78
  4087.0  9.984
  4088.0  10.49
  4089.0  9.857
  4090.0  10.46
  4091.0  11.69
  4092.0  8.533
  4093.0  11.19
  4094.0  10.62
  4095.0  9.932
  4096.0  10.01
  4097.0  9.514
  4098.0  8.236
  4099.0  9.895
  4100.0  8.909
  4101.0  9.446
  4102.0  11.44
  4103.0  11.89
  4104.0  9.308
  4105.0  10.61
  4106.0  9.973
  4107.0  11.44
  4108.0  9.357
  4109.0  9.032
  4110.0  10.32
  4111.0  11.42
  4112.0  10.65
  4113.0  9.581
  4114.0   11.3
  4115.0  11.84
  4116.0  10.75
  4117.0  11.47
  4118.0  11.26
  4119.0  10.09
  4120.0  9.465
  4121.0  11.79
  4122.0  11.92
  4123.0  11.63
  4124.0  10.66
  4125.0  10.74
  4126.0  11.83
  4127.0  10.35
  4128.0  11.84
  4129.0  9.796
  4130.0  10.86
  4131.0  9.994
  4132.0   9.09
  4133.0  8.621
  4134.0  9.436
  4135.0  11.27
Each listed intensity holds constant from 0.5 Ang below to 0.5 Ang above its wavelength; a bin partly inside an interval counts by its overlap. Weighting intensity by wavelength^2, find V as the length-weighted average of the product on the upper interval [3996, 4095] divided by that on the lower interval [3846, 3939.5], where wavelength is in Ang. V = 1.4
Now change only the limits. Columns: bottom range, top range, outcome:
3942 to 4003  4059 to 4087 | 1.28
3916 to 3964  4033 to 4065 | 1.46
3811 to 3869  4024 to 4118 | 1.44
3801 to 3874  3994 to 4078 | 1.39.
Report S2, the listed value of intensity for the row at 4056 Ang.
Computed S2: 11.26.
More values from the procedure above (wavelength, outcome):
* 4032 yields 10.77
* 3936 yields 4.887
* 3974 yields 6.232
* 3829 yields 6.796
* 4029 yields 12.6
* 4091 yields 11.69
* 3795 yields 6.164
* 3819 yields 7.681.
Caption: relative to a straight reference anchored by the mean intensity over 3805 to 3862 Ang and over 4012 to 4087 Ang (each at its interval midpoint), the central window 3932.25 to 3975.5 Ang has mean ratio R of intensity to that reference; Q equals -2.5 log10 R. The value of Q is 0.25 mag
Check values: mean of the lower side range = 8.07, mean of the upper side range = 11.1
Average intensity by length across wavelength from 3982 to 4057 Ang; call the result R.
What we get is 10.9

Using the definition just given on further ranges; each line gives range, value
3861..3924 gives 9.13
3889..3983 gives 8.21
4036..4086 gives 11.1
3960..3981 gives 7.81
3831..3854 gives 7.23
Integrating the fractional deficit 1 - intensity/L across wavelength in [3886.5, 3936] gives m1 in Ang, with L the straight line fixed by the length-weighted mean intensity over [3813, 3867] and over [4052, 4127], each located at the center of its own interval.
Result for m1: 4.7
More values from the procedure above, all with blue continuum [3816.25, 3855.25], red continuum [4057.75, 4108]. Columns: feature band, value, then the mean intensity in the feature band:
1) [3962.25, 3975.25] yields 2.98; 7.11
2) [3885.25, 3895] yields 1.22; 7.2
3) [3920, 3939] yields 3.91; 6.92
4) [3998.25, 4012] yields -1.97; 11.1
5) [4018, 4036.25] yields -2.11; 11.1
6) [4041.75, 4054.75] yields -1.19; 11.2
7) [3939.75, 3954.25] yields 0.32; 8.74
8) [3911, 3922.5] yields -0.66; 9.05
